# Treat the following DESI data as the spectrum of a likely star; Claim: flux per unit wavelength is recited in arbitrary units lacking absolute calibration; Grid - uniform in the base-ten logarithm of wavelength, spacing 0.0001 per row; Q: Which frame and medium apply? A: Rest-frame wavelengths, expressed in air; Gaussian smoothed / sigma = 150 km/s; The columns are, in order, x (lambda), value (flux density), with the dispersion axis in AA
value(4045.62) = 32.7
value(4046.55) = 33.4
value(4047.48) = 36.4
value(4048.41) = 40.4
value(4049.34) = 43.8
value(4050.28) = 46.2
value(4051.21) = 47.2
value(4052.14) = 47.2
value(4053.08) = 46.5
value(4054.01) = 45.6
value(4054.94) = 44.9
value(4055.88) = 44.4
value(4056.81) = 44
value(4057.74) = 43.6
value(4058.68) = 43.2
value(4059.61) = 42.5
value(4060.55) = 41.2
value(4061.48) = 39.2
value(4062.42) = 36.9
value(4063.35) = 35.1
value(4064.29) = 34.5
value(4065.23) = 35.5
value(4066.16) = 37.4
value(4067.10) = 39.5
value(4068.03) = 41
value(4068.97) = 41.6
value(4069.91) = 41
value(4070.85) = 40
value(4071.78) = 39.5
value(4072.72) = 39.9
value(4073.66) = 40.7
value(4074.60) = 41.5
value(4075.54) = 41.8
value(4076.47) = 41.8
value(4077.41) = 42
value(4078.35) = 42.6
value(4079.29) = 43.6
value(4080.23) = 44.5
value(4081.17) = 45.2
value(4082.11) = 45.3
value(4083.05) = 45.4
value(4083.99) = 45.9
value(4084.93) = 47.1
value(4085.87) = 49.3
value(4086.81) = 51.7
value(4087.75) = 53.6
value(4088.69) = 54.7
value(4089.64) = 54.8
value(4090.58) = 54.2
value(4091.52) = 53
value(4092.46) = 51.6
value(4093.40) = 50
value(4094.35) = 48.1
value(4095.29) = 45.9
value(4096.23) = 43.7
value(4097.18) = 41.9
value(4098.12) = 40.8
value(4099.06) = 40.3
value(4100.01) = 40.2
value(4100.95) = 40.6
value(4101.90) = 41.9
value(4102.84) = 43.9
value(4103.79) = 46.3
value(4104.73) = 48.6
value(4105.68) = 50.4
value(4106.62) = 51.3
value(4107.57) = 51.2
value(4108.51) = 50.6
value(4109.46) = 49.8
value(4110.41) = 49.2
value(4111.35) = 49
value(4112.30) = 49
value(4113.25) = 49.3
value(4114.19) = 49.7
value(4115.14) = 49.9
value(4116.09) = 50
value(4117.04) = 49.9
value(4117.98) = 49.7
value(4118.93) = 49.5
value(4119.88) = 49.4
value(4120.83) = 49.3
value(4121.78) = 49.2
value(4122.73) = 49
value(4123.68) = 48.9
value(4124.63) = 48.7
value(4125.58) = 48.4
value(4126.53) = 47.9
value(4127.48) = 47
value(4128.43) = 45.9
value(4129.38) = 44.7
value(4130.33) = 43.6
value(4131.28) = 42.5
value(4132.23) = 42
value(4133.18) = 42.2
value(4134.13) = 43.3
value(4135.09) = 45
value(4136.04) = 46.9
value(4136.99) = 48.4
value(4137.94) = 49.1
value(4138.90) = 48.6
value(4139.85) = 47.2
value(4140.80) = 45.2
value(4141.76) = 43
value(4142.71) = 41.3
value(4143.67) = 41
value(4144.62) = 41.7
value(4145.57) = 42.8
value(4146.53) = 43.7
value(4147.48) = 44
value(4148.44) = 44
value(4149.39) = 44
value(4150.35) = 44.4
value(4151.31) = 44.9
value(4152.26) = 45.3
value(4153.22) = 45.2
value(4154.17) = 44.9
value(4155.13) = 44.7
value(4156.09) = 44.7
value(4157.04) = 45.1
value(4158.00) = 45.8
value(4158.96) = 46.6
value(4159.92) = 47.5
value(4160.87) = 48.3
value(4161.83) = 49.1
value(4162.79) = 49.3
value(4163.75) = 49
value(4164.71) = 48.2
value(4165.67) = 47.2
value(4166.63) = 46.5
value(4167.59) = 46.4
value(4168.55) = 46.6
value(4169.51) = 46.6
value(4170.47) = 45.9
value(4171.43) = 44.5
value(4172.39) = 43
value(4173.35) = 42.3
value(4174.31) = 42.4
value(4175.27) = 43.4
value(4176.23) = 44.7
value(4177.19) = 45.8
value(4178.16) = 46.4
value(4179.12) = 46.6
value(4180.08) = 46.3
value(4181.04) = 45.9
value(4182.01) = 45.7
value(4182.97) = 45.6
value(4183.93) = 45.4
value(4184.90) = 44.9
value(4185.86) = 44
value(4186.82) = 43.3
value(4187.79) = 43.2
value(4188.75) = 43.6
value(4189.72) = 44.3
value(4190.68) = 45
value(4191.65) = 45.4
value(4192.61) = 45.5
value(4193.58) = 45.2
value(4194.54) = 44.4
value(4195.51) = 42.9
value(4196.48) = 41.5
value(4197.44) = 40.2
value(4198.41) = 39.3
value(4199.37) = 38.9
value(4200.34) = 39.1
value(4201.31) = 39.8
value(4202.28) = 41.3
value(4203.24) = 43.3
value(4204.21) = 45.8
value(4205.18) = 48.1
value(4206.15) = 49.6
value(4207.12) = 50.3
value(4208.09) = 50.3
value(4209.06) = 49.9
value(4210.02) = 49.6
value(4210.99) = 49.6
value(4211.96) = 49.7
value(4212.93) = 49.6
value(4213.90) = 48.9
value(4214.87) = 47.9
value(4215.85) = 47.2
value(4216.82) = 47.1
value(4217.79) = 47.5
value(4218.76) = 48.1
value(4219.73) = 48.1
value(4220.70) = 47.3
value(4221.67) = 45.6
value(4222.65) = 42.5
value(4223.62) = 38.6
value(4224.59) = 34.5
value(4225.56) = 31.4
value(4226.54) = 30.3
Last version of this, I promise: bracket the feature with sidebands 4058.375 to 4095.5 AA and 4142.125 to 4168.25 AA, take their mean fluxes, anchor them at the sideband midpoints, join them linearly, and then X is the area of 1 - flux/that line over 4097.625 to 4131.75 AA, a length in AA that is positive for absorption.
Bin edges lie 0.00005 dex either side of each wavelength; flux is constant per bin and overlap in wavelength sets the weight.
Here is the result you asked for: -2.0 AA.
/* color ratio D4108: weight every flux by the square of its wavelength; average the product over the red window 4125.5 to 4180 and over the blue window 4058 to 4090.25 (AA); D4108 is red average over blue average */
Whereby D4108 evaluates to 1.1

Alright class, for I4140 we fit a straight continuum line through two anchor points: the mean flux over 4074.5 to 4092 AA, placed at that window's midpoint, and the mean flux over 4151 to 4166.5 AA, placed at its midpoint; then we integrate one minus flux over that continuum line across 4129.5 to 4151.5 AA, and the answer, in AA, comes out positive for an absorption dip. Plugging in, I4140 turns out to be 1.2 AA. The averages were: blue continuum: 47.4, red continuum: 46.6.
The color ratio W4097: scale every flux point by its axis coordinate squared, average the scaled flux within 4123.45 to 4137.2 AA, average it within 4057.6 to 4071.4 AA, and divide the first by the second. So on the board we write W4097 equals 1.20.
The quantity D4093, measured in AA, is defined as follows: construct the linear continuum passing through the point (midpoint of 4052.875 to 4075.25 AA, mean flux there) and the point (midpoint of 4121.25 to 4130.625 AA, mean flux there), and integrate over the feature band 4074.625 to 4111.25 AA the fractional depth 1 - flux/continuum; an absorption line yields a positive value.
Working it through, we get -2.5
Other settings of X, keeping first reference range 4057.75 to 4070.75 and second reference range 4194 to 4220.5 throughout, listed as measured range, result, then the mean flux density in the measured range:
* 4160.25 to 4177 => -0.8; 46.1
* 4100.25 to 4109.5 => -1.3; 47.2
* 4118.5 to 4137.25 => -1.9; 46.6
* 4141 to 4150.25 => 0.0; 42.9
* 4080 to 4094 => -3.3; 49.8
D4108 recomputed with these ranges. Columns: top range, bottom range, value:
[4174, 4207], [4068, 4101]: 1.03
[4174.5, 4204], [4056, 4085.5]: 1.12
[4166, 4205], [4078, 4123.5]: 0.96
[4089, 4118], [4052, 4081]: 1.18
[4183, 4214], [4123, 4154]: 1.03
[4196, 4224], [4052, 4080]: 1.19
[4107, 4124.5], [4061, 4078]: 1.29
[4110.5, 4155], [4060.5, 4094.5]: 1.08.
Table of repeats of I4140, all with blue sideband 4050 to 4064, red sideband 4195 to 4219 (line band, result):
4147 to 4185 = -0.5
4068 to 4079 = 0.6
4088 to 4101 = -1.1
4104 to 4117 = -1.7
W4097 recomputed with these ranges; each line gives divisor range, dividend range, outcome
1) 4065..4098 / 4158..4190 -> 1.06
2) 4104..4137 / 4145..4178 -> 0.97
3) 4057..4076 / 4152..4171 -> 1.23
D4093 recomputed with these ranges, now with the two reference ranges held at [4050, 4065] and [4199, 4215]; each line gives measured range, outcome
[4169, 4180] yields 0.23 AA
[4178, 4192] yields 0.30 AA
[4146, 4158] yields 0.12 AA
